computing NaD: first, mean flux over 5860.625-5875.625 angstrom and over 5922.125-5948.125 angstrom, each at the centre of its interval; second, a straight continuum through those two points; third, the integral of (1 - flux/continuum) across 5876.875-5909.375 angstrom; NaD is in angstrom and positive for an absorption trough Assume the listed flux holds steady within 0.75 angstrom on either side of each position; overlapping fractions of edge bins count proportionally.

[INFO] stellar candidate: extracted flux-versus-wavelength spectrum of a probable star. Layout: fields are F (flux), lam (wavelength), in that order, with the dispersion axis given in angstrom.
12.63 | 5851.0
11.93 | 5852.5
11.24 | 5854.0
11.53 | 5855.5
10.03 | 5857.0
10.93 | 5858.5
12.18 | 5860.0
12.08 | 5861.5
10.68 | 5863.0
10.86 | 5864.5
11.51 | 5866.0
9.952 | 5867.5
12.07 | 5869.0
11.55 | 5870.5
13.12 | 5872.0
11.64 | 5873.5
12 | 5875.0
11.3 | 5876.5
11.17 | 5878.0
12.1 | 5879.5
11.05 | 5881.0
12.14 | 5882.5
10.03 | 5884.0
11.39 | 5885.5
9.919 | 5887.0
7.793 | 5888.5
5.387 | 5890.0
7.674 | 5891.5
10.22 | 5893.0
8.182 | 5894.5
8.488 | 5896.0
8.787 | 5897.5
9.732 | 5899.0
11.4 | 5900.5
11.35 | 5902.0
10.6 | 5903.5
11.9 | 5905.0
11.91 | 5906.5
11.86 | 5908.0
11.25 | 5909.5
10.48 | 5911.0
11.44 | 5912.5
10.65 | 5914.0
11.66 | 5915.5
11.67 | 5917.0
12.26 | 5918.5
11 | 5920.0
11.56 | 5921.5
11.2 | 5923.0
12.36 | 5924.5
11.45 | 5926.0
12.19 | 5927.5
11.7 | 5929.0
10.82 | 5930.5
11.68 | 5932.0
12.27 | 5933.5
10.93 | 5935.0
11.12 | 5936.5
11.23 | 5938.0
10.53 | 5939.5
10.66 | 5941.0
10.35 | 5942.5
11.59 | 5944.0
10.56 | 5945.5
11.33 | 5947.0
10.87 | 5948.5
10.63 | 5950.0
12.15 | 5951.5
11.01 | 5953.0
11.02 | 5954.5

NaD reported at 3.6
